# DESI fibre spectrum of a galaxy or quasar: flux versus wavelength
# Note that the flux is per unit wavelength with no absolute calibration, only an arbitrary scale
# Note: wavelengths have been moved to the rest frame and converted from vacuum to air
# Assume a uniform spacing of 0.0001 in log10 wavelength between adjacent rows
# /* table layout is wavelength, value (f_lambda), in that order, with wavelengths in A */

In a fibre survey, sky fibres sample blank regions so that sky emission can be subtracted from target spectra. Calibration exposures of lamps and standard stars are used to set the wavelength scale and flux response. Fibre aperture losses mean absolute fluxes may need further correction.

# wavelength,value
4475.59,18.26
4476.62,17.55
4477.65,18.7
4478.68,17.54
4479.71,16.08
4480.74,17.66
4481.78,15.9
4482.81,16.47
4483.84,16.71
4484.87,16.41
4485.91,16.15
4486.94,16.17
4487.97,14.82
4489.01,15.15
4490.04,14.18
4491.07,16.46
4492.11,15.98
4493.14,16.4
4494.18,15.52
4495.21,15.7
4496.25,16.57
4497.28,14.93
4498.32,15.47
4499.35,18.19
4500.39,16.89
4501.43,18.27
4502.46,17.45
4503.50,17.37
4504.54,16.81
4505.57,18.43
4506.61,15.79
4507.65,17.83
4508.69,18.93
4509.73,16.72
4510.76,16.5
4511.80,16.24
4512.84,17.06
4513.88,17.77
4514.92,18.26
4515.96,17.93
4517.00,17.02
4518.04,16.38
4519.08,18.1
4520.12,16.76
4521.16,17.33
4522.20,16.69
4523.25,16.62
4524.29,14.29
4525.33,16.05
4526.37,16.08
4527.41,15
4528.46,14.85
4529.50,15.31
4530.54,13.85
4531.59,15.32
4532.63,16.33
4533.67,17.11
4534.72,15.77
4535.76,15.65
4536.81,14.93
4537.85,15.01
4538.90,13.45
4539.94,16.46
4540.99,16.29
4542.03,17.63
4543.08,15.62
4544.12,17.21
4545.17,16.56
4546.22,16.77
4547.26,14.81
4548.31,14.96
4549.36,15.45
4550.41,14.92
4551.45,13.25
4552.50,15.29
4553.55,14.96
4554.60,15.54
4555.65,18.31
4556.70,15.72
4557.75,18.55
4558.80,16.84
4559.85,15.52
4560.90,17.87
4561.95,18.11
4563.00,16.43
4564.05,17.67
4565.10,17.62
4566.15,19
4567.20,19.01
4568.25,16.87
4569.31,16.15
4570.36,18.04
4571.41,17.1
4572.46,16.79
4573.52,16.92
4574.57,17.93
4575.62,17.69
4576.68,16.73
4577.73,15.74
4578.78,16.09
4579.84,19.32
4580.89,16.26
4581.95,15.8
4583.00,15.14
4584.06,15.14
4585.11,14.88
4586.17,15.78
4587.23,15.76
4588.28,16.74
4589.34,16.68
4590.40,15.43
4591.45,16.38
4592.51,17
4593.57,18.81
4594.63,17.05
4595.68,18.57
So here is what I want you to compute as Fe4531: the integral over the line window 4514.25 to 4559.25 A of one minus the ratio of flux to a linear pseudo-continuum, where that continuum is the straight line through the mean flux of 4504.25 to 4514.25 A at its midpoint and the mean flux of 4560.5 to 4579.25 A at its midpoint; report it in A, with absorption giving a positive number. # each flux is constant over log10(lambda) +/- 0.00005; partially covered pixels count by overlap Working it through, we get 3.2 A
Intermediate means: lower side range 17.2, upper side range 17.3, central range 16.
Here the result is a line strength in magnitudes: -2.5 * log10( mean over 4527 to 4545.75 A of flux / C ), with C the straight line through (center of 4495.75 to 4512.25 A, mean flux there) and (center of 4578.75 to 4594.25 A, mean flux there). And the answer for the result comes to 0.07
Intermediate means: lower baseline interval 17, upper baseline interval 16.4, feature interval 15.7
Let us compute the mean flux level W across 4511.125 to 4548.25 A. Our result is 16.2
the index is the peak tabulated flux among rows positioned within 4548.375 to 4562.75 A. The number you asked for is 18.55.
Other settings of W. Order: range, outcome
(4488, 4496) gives 15.6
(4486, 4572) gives 16.4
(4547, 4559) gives 15.7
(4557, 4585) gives 17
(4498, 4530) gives 16.9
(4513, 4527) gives 16.9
